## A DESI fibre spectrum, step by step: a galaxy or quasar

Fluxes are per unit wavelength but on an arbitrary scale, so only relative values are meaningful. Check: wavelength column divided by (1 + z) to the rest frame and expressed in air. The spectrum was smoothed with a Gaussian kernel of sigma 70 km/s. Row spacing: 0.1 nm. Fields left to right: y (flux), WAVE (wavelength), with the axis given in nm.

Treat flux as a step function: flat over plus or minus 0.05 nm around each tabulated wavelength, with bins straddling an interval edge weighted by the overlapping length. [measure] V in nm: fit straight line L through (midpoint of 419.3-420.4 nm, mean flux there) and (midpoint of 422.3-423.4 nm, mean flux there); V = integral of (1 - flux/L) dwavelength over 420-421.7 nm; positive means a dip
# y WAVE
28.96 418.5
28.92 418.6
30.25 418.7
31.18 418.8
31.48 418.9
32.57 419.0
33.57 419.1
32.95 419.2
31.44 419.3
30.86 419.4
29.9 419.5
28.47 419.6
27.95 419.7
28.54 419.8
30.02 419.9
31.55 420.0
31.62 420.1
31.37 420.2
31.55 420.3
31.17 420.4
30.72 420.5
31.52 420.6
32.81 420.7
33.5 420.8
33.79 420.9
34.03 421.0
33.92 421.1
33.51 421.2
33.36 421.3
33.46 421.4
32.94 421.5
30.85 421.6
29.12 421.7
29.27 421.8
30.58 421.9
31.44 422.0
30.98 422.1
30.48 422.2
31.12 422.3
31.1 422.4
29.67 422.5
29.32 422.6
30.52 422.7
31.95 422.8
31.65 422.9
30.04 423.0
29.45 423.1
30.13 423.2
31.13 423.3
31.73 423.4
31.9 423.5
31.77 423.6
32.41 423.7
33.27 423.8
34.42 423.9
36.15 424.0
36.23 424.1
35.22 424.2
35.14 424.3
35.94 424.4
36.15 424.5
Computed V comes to -0.11 nm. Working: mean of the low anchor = 30.3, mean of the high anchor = 30.6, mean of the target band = 32.4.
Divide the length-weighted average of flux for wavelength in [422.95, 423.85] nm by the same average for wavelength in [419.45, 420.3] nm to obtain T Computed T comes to 1.0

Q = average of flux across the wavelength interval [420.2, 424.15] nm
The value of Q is 31.9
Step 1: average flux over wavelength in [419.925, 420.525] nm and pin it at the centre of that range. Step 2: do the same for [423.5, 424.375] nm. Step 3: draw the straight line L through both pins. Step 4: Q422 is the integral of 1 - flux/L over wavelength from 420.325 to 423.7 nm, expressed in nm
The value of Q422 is 0.12 nm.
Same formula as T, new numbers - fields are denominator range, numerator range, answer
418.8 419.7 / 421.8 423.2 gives 0.98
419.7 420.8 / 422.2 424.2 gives 1.03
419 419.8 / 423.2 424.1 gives 1.07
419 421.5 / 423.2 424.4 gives 1.06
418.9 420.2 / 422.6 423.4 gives 0.99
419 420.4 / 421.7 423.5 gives 0.99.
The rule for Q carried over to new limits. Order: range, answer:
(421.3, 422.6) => 31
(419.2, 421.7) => 31.6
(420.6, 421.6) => 33.3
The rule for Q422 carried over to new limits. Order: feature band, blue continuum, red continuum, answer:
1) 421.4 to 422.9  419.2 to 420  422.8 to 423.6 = -0.01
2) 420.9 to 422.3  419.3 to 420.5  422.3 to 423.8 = -0.05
